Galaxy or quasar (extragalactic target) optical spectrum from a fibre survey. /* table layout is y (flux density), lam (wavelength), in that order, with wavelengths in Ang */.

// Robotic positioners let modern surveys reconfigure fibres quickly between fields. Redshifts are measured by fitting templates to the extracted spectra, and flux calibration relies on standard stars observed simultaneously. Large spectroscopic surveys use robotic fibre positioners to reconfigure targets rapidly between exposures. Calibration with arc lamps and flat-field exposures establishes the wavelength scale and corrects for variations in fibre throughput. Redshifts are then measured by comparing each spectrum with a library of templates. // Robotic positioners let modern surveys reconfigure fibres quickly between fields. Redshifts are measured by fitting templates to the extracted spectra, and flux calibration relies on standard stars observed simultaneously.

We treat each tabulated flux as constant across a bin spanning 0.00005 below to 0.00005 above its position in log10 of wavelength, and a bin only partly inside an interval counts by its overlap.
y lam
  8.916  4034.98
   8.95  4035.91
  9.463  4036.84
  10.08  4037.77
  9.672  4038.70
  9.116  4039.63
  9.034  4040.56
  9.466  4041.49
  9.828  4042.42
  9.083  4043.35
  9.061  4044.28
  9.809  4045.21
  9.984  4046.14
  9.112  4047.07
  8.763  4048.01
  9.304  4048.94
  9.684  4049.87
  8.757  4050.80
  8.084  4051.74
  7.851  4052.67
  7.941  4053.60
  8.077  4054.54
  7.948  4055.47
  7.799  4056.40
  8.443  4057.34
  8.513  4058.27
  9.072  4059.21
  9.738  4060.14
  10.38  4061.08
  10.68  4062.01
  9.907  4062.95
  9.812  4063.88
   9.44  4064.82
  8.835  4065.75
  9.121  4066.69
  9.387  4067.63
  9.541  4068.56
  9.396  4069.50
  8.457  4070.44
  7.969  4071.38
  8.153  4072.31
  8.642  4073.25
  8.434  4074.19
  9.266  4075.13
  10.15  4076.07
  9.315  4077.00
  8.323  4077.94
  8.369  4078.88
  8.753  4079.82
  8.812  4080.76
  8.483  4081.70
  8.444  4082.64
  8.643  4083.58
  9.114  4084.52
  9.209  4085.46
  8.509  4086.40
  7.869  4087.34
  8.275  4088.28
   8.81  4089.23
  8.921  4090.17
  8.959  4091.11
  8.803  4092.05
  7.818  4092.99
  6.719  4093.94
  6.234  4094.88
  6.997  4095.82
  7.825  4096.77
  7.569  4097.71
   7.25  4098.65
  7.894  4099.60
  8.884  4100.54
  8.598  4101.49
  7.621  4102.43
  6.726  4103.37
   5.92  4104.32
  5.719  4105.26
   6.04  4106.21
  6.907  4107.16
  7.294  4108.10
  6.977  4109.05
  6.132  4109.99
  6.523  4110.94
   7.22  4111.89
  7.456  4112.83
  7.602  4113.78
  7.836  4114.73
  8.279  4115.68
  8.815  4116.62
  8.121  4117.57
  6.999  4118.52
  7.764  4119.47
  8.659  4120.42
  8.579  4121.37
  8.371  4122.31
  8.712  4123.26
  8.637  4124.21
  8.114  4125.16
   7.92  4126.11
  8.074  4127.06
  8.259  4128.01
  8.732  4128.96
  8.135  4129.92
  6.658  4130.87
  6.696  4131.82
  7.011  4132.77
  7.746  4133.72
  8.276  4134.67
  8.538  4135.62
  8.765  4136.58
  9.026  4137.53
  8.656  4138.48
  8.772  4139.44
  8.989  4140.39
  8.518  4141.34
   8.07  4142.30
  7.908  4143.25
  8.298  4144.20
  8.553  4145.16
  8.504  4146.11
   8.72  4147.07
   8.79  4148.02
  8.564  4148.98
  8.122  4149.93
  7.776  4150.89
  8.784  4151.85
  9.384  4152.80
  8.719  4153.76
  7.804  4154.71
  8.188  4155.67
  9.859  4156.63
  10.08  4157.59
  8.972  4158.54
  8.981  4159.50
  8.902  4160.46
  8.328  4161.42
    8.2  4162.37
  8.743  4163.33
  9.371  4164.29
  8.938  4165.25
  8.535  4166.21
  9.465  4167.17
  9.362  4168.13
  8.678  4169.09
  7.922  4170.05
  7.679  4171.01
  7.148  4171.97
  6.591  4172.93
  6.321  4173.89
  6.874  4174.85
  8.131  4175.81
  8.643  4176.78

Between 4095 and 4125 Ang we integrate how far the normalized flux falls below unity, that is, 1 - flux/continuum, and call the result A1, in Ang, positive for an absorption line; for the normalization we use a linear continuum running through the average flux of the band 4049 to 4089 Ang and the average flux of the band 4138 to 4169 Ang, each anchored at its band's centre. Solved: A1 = 4.3 Ang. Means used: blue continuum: 8.85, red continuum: 8.71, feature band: 7.54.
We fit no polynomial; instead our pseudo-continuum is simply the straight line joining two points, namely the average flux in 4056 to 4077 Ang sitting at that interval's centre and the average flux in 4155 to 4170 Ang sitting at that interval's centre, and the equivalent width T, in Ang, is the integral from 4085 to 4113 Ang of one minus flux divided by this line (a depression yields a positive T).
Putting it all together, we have 4.8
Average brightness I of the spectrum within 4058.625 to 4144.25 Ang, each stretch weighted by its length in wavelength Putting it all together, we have 8.24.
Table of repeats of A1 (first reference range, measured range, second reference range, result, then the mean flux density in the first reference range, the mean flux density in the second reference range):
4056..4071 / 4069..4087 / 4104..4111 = -0.92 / 9.28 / 6.45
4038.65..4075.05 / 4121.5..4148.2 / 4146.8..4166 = 1.67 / 9.03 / 8.76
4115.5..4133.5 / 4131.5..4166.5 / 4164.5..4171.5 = -0.66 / 8.02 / 8.68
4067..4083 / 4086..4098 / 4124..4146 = 0.97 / 8.82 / 8.19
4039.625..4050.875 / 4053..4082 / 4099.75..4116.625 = -1.20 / 9.34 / 7.22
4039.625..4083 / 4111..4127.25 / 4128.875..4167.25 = 1.19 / 8.99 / 8.5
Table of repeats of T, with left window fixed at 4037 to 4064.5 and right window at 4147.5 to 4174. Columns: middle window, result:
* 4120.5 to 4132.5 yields 0.90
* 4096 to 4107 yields 1.99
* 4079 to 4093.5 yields 0.54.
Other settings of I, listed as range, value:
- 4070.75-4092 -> 8.7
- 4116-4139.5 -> 8.15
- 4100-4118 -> 7.3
